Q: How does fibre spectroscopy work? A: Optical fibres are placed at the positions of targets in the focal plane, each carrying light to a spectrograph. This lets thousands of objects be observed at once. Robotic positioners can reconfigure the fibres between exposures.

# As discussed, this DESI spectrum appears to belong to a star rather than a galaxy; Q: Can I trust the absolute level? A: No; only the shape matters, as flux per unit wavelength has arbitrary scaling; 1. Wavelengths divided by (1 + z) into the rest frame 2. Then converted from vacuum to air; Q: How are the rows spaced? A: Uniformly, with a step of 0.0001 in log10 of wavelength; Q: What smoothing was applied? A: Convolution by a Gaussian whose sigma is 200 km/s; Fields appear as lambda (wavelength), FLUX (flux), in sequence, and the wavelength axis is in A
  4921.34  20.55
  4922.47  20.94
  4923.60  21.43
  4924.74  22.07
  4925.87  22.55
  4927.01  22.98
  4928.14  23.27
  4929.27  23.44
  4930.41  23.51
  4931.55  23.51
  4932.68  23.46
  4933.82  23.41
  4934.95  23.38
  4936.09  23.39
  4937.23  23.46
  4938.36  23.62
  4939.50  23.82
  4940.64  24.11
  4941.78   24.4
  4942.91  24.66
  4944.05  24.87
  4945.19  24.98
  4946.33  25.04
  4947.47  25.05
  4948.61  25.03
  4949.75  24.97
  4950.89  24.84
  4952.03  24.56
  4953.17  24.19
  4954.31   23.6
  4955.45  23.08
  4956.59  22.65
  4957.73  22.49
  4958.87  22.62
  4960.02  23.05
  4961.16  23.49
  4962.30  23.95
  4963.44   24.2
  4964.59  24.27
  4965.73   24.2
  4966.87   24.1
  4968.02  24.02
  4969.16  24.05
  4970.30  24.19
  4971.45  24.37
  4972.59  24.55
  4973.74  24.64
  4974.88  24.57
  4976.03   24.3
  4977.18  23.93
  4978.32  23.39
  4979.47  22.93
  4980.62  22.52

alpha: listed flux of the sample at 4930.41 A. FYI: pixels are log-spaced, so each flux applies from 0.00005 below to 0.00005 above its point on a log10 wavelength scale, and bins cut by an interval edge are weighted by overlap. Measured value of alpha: 23.51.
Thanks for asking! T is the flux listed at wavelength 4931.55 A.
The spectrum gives 23.51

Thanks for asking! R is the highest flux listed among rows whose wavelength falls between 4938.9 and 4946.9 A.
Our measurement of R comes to 25.04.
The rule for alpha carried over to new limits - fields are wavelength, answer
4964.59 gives 24.27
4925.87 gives 22.55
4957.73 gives 22.49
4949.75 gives 24.97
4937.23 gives 23.46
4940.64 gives 24.11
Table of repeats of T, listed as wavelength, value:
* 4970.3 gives 24.19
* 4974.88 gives 24.57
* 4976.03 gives 24.3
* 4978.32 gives 23.39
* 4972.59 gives 24.55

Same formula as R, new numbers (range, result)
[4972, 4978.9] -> 24.64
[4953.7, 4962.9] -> 23.95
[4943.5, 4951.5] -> 25.05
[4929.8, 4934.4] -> 23.51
